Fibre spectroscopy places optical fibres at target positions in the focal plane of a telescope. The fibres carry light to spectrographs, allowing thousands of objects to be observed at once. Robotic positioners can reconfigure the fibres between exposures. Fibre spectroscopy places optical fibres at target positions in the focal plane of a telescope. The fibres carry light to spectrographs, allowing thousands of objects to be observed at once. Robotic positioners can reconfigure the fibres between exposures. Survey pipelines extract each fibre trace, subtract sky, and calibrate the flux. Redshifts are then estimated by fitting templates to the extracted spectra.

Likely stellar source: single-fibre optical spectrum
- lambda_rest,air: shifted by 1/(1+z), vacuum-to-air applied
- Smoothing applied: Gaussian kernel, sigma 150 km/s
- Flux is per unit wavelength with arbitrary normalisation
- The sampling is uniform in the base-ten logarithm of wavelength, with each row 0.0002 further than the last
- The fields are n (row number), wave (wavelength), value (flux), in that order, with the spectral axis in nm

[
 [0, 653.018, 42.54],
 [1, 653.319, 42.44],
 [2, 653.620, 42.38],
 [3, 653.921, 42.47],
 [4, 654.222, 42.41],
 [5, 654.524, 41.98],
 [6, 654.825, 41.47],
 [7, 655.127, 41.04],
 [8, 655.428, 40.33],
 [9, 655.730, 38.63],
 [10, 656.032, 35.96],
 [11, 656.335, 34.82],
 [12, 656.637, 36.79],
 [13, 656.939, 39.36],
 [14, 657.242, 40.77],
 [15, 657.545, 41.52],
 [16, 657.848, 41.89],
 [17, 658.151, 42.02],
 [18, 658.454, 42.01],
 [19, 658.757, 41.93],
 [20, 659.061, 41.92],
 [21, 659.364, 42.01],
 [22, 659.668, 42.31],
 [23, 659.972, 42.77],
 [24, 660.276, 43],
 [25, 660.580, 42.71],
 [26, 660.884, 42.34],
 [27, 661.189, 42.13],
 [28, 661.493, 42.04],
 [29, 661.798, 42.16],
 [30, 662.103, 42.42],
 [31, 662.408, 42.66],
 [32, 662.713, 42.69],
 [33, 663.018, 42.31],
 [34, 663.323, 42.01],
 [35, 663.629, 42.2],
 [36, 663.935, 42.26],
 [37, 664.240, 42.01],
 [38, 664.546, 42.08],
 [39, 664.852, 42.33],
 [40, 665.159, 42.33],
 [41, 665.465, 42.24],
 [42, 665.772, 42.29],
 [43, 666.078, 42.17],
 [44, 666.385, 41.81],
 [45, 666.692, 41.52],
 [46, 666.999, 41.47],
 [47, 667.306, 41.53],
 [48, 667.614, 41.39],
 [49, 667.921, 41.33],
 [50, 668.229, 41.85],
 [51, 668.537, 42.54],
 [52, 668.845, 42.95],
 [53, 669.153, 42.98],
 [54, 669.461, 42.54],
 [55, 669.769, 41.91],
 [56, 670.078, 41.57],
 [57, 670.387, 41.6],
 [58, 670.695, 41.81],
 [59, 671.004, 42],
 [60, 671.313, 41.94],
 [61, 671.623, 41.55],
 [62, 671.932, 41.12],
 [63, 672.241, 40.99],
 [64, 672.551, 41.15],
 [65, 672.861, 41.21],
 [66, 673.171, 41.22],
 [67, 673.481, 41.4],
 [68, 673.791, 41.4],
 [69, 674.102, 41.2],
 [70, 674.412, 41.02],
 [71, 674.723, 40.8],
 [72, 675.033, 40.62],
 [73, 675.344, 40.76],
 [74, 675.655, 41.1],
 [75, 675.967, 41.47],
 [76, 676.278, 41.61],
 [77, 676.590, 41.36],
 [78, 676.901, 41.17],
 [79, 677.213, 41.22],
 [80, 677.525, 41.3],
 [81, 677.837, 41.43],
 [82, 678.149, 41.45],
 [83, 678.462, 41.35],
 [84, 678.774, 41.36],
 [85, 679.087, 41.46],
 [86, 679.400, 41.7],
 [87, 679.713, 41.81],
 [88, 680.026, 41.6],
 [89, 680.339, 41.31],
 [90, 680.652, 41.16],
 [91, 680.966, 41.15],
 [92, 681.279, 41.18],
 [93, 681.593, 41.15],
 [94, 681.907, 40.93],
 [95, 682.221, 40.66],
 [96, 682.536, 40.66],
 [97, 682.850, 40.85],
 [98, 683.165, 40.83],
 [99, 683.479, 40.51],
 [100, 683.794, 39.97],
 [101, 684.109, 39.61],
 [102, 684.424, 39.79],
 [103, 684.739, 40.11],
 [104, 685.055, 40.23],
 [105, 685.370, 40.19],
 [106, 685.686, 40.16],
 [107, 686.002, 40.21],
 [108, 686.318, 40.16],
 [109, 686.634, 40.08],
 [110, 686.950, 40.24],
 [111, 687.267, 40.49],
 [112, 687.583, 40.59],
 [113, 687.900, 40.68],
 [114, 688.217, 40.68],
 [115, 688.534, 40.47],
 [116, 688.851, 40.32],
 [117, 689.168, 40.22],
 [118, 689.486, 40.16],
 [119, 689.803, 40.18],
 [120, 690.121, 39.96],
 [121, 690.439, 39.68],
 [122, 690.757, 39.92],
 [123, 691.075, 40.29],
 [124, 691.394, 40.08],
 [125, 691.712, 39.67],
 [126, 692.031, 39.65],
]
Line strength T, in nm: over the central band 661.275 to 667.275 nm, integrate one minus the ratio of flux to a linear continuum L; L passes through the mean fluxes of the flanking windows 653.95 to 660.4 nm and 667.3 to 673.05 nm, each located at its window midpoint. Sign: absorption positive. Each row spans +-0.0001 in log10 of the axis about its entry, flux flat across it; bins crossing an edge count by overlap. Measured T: -0.12 nm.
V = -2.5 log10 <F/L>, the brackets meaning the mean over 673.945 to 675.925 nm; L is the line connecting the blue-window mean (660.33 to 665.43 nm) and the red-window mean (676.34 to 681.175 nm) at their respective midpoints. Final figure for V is 0.02 mag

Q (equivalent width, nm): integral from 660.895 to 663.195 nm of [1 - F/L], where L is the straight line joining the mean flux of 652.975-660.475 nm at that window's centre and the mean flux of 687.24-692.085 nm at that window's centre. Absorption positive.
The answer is -0.084 nm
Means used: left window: 41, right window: 40.2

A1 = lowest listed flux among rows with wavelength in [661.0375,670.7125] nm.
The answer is 41.33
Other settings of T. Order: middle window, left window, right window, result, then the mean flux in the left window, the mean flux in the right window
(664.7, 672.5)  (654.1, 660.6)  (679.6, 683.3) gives -0.19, 40.8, 41.1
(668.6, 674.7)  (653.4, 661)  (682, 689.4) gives -0.15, 41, 40.3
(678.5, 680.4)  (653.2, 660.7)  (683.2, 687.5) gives -0.06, 41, 40.2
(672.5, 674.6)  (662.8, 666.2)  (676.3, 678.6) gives 0.02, 42.2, 41.3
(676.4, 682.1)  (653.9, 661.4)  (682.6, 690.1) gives -0.12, 41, 40.3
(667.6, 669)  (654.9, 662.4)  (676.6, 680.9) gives -0.03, 41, 41.4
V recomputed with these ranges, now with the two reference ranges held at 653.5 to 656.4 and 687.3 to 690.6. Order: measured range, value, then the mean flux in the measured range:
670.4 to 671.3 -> -0.04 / 41.9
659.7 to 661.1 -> -0.06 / 42.6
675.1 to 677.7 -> -0.02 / 41.2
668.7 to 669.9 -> -0.06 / 42.6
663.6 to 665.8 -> -0.05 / 42.2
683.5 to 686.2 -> 0.01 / 40.1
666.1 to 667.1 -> -0.04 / 41.7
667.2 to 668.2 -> -0.03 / 41.4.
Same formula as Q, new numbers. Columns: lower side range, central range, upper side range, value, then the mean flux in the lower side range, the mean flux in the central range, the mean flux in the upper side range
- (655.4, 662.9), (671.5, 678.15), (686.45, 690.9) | -0.088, 41.1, 41.2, 40.3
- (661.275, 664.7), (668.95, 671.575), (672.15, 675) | -0.035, 42.3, 42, 41.1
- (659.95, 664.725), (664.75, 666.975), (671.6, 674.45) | -0.004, 42.4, 42.1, 41.2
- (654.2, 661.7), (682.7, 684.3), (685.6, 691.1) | 0.001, 41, 40.3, 40.3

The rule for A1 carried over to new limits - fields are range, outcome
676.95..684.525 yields 39.61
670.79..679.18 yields 40.62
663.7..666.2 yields 42.01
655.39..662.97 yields 34.82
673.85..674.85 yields 40.8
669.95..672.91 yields 40.99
